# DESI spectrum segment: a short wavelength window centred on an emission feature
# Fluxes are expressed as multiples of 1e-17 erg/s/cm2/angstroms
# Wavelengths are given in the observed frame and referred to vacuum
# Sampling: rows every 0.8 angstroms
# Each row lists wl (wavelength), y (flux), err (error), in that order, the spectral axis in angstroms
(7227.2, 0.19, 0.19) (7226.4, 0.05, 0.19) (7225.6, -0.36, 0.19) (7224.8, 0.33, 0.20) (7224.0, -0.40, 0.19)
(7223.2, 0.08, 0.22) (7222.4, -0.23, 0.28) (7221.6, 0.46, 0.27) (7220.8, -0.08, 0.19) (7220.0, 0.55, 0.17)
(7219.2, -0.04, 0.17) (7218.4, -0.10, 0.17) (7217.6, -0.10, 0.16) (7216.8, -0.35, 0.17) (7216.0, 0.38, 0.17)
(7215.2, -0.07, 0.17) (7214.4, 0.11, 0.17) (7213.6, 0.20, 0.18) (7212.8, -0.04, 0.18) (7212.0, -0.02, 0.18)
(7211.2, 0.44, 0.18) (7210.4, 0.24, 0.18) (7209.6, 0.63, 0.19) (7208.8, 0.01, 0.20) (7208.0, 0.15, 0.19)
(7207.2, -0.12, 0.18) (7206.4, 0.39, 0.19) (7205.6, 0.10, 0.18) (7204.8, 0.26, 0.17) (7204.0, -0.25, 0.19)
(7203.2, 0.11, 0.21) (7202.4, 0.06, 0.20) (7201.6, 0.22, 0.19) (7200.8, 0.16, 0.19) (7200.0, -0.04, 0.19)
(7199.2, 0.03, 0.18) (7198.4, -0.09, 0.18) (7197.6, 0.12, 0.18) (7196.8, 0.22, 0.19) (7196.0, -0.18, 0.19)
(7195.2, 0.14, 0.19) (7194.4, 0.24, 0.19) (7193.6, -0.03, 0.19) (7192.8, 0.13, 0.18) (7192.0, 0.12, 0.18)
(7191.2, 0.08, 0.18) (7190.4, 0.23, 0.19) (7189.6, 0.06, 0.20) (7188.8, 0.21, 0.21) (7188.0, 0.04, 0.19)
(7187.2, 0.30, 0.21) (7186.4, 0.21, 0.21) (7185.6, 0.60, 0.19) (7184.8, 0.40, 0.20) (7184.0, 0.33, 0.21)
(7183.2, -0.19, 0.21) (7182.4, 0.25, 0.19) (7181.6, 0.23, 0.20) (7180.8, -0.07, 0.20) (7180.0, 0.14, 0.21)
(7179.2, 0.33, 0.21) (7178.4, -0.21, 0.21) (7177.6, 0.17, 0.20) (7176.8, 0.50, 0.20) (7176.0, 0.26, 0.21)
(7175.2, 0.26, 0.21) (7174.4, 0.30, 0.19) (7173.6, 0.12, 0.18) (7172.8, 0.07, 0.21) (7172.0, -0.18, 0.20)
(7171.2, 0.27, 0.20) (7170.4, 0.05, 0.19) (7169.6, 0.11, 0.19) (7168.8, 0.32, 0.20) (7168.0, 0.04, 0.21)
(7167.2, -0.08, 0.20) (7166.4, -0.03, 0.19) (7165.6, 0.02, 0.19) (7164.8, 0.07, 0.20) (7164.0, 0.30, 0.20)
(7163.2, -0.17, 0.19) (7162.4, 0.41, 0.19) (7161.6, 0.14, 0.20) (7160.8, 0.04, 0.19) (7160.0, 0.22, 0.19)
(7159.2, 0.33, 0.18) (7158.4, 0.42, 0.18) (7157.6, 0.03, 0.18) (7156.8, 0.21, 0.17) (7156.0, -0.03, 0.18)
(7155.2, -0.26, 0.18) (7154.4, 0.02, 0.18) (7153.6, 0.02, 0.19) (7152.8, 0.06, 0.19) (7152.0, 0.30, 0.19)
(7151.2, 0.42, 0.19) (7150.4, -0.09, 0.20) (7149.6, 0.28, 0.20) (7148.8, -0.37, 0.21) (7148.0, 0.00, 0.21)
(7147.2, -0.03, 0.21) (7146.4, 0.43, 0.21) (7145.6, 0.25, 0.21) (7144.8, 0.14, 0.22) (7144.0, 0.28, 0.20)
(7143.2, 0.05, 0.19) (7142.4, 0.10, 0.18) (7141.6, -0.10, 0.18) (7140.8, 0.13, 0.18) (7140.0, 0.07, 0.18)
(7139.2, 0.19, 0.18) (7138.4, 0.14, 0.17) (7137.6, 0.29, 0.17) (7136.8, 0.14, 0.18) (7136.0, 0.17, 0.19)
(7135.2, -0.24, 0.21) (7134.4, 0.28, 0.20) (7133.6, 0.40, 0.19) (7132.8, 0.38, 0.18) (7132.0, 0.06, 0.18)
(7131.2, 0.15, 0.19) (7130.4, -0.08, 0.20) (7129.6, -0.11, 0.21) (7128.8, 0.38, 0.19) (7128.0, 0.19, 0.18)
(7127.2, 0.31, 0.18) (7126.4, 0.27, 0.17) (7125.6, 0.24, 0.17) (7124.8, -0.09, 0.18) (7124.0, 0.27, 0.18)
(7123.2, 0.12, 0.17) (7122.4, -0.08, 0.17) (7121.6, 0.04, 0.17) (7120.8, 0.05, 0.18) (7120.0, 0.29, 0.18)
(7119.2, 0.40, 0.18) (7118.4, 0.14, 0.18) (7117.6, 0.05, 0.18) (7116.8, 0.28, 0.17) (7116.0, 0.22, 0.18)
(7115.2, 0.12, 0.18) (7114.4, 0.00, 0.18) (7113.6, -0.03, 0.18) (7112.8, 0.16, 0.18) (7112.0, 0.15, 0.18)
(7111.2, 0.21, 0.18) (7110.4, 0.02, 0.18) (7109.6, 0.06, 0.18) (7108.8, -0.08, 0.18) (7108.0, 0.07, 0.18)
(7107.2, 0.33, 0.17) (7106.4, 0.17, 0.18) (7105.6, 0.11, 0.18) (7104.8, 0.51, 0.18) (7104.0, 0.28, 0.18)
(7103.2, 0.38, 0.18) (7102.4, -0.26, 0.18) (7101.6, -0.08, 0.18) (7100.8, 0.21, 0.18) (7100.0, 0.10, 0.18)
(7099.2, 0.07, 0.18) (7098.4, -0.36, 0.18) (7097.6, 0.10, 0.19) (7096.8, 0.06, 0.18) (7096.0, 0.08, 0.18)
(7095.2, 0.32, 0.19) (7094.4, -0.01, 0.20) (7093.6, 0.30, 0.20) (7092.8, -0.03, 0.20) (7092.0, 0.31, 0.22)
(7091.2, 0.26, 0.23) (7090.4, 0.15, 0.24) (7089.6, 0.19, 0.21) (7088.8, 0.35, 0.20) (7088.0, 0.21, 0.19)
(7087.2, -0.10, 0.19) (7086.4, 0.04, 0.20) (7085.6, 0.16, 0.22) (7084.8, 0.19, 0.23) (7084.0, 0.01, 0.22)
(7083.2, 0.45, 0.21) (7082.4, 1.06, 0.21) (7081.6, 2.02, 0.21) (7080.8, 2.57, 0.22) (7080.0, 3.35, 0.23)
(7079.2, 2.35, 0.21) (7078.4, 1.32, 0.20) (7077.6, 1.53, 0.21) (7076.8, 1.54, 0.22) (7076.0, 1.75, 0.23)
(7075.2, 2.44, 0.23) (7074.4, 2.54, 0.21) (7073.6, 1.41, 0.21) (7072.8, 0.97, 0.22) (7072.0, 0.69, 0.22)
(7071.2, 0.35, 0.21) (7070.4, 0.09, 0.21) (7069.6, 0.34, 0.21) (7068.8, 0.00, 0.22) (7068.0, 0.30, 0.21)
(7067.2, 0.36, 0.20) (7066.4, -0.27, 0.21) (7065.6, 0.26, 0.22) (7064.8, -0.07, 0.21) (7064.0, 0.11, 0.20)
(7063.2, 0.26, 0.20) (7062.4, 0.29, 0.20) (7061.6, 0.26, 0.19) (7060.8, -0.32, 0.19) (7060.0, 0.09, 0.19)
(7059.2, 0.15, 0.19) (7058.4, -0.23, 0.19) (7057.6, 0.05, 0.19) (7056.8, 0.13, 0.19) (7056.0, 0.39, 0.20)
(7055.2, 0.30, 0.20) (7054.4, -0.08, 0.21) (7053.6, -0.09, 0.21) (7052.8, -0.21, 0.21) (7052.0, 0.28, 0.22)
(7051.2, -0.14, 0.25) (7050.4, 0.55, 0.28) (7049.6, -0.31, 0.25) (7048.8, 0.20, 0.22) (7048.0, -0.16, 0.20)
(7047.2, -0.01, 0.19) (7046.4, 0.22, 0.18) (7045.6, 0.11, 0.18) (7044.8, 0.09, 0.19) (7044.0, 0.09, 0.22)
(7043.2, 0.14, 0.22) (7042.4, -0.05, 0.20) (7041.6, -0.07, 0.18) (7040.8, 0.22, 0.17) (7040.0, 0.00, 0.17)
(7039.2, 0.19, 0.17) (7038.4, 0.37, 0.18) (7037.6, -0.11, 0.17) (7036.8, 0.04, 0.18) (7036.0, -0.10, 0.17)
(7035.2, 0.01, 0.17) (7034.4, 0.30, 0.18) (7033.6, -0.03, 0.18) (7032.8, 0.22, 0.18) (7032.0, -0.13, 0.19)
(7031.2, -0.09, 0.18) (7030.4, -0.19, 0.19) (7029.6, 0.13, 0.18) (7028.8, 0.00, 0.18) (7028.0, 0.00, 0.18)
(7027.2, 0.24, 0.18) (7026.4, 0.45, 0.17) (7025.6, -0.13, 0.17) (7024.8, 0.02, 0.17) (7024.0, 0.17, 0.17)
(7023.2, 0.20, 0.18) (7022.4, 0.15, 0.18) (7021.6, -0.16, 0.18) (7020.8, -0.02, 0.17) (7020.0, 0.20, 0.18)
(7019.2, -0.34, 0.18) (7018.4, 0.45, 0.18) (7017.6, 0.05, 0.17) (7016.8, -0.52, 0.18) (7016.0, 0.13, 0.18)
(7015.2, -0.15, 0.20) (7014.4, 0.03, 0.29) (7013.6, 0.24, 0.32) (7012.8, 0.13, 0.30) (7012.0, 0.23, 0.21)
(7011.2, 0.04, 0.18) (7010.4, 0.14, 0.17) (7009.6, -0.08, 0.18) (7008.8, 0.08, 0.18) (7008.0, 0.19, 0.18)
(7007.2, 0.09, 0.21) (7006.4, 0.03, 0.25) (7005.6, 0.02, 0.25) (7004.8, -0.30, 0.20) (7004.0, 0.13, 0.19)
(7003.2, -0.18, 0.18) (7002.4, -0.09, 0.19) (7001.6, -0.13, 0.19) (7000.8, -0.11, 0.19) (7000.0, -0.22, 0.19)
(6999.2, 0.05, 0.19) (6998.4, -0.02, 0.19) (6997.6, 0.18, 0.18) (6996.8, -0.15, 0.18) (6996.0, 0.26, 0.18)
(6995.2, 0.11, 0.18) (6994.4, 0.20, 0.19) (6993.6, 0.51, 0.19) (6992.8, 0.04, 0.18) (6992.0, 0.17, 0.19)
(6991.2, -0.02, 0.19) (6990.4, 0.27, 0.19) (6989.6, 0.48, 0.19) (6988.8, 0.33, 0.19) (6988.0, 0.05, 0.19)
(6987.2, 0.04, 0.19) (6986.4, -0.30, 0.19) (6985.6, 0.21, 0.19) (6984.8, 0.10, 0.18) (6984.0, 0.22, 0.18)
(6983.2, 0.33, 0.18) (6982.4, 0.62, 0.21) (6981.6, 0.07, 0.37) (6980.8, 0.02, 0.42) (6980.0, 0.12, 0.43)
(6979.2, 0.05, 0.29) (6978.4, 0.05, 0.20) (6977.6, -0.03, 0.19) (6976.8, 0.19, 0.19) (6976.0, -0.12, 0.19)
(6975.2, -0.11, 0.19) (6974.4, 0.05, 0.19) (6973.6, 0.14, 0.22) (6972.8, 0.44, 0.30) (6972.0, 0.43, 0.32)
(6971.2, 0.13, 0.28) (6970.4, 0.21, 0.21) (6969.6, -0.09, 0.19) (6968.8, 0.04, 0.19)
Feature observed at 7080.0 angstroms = [O II]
